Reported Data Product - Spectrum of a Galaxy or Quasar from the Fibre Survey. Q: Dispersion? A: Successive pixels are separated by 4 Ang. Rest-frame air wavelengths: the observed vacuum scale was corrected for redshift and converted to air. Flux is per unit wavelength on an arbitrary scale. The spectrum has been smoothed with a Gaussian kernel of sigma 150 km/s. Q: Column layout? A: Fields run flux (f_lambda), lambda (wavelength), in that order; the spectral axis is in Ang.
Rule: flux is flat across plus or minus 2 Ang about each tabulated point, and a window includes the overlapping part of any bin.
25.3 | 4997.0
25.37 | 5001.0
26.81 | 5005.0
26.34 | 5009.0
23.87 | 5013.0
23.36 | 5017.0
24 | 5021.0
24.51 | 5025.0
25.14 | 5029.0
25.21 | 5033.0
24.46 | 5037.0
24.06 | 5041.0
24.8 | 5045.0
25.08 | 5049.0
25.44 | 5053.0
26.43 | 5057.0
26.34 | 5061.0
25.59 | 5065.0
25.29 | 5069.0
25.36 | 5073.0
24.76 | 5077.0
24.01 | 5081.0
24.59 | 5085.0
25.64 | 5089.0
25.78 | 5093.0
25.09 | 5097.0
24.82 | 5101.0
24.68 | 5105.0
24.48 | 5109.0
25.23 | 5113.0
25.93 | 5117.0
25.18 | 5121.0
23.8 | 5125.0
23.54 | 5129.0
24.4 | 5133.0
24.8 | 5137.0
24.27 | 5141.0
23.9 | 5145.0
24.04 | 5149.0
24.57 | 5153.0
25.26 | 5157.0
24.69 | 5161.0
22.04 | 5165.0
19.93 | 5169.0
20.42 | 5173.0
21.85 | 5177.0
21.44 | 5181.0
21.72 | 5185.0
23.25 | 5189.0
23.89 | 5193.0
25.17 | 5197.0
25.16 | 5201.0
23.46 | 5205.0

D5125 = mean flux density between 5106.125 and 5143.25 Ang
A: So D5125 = 24.6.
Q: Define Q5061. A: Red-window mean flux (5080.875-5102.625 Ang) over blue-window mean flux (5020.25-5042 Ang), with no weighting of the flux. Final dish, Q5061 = 1.02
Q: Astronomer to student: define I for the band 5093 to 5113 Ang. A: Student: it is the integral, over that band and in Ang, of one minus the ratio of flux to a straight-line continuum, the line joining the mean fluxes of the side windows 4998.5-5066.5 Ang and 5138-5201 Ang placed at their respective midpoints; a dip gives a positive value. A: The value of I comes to -0.7 Ang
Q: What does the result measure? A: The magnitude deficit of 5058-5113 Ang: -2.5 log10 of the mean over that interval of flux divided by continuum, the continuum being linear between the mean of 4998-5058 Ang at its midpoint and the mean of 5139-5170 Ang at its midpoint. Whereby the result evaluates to -0.032 mag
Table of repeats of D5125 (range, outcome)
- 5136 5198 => 23.1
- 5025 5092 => 25.1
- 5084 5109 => 25.1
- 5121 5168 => 24.1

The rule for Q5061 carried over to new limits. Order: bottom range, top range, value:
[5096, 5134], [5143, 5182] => 0.92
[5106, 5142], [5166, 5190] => 0.87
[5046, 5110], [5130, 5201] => 0.93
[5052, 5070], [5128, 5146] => 0.94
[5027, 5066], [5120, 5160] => 0.97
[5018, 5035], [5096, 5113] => 1.01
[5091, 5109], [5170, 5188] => 0.85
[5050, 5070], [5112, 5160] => 0.95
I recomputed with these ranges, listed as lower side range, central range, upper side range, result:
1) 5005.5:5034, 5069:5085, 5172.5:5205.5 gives -0.4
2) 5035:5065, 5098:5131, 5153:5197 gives -1.1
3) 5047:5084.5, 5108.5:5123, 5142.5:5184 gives -0.7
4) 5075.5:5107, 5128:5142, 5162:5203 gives -0.3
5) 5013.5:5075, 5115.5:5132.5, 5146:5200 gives -0.6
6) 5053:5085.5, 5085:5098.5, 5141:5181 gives -0.3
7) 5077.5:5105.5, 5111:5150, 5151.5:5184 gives -1.4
